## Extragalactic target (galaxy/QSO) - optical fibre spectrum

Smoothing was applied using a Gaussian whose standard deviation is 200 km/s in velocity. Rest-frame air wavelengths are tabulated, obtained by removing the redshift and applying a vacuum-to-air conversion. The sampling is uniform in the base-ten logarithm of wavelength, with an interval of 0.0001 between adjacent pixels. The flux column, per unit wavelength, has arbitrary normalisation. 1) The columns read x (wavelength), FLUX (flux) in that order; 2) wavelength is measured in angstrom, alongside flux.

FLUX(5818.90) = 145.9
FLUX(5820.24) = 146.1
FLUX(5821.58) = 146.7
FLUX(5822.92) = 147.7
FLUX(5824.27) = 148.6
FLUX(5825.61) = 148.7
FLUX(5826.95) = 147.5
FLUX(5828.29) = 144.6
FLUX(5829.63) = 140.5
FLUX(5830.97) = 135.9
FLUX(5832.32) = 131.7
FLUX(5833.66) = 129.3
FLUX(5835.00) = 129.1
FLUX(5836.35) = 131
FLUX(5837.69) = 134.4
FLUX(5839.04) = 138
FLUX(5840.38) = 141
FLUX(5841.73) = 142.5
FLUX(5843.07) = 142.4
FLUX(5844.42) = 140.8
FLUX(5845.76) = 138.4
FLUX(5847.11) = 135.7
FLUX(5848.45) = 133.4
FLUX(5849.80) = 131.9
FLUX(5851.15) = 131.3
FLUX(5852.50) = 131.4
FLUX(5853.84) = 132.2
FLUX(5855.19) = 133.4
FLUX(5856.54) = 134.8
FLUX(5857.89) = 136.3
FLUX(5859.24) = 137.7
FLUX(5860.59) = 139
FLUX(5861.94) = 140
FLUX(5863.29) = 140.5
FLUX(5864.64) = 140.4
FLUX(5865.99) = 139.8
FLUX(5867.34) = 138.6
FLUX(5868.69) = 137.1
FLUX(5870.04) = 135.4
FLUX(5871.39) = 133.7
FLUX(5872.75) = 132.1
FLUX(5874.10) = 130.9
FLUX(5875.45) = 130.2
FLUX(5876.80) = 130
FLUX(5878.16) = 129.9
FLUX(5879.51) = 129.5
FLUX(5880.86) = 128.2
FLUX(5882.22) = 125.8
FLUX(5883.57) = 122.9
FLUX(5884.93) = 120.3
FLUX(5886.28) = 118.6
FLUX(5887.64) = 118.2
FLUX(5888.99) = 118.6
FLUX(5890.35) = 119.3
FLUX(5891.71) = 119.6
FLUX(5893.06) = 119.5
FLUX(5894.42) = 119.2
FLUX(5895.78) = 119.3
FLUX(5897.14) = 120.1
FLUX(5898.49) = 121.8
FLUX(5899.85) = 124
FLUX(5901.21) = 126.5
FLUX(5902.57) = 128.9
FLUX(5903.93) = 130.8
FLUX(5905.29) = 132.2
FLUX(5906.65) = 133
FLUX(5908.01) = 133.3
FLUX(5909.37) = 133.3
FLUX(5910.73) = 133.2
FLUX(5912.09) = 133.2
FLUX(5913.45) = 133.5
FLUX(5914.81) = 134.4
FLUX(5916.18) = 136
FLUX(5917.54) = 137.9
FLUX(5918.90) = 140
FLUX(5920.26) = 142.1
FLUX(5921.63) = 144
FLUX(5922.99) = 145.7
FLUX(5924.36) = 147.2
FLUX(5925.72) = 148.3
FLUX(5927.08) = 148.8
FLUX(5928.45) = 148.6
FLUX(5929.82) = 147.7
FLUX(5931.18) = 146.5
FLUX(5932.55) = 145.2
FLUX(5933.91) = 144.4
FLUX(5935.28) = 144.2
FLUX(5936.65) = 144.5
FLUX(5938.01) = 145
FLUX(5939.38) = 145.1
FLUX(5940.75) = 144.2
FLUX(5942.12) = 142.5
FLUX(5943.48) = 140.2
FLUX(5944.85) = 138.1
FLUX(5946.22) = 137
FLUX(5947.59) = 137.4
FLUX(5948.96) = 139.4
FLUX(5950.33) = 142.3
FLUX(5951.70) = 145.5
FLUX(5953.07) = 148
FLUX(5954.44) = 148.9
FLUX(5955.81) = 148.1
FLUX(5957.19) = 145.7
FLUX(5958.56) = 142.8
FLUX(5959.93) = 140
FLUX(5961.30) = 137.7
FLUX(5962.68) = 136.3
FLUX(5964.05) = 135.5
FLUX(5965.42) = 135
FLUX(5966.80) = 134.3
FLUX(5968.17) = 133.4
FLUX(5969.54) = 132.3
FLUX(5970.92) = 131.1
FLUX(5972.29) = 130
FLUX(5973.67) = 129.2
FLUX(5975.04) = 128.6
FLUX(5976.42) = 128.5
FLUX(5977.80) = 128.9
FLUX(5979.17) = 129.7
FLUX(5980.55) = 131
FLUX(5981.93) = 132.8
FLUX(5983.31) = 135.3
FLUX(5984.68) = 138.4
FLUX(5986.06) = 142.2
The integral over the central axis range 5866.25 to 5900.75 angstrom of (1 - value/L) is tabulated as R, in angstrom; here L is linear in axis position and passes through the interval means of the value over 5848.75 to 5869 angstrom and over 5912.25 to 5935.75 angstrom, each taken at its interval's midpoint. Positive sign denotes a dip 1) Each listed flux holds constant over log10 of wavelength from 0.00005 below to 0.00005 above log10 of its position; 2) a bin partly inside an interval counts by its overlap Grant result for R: 3.19 angstrom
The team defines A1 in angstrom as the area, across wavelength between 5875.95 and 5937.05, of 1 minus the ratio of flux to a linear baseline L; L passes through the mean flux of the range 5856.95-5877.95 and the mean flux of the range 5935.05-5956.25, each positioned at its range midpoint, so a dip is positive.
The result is 3.07 angstrom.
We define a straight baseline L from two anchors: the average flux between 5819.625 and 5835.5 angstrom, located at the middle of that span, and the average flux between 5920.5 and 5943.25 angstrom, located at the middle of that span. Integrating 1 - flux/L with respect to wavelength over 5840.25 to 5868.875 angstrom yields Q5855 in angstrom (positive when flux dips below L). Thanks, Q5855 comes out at 1.08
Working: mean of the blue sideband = 141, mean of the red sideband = 146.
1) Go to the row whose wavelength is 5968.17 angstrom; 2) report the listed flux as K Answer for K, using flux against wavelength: 133.4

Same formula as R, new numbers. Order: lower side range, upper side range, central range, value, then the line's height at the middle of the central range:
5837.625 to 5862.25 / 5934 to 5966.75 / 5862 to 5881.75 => 0.5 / 138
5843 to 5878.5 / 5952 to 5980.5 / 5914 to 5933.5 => -1.1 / 136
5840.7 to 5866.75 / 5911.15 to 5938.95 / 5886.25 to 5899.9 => 2.0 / 140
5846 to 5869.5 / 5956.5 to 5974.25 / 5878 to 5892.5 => 1.4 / 136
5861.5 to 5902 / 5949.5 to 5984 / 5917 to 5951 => -2.7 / 133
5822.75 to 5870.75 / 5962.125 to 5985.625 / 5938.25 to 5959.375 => -1.5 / 134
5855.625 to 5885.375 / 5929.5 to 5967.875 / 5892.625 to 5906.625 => 1.2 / 137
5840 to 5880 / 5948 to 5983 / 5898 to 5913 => 0.6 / 136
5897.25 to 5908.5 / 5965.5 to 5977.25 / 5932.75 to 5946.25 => -1.4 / 130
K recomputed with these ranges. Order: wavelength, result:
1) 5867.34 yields 138.6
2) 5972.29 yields 130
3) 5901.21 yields 126.5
